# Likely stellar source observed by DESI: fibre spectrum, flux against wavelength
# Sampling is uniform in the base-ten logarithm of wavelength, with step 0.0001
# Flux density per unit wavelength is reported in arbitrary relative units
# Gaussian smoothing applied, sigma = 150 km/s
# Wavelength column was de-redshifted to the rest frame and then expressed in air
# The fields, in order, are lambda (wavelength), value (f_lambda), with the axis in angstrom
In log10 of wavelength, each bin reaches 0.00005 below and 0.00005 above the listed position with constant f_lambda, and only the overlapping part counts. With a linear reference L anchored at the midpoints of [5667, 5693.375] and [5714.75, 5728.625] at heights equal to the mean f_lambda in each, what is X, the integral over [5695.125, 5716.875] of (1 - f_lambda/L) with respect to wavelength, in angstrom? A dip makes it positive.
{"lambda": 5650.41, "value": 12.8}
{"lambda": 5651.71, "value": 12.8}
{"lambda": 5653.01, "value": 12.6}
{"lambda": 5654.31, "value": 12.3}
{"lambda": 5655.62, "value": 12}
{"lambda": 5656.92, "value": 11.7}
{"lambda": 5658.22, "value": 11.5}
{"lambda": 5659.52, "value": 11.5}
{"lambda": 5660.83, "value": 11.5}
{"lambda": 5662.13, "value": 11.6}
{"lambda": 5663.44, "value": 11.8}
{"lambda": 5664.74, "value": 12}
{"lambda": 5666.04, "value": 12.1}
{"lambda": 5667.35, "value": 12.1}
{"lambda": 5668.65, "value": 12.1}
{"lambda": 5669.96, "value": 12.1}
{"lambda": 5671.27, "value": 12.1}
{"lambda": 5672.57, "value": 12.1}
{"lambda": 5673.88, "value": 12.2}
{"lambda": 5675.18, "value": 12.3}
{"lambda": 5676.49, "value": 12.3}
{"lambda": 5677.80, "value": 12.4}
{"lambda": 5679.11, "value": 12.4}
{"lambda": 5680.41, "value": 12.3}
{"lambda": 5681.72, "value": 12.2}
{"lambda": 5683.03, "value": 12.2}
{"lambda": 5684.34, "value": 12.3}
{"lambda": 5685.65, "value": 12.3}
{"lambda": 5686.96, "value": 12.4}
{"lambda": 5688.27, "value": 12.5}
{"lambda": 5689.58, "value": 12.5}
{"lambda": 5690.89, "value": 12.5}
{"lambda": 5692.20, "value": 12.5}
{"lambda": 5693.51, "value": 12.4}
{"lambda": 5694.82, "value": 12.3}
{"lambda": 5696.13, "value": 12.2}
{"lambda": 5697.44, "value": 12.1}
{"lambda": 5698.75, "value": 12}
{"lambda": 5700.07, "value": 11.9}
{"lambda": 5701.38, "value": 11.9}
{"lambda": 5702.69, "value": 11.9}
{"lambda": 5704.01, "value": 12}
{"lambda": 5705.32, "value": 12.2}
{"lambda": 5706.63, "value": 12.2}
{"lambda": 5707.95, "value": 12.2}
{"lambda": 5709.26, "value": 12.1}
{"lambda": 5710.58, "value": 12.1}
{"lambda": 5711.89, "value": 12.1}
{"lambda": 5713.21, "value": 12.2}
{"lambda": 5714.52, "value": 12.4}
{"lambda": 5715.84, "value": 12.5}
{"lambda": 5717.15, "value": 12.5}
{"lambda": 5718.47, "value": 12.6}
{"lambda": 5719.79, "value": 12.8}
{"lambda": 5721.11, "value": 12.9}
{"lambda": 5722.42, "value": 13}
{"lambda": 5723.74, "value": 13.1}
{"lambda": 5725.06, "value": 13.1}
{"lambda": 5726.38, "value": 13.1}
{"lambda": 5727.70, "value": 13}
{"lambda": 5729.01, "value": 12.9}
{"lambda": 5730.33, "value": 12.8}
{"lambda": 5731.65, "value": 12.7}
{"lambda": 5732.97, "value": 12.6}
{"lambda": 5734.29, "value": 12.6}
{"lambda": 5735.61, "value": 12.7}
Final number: 0.9 angstrom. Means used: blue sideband 12.3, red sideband 12.8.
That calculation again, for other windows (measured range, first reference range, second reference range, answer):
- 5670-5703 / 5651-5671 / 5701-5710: -0.59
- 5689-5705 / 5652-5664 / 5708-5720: 0.02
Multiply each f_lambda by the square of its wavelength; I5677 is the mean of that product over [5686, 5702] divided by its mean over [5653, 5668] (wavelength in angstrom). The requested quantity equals 1.05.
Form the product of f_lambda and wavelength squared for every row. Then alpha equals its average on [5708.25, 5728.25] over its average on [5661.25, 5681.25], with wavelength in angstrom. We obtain 1.06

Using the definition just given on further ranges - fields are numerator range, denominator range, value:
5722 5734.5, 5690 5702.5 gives 1.07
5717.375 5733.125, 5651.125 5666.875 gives 1.10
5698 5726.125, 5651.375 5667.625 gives 1.06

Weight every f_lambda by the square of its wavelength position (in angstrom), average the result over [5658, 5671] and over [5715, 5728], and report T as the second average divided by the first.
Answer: 1.11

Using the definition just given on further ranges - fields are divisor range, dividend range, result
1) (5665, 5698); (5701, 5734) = 1.03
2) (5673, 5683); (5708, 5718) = 1.01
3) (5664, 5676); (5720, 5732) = 1.09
